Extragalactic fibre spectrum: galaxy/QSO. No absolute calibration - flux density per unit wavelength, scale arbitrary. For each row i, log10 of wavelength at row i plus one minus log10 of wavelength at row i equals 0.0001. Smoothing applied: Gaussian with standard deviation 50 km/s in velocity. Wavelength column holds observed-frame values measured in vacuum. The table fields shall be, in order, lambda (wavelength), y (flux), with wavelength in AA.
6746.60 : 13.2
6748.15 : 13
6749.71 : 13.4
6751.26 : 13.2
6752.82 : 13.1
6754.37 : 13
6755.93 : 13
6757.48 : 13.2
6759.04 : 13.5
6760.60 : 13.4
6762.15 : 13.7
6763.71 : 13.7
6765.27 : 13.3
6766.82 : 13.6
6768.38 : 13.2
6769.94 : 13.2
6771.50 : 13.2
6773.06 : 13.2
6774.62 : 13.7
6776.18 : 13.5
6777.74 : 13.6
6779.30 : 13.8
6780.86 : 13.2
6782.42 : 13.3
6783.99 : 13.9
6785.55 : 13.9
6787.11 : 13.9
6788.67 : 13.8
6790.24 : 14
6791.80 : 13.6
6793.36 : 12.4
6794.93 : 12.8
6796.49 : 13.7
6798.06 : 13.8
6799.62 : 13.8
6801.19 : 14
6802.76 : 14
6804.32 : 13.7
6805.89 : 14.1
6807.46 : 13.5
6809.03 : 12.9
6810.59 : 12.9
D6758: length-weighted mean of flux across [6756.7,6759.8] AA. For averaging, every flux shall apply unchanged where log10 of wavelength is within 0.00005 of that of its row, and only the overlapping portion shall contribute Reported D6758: 13.4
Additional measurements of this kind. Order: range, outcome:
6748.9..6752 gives 13.3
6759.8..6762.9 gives 13.6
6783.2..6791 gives 13.9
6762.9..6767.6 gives 13.5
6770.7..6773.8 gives 13.2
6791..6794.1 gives 13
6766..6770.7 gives 13.3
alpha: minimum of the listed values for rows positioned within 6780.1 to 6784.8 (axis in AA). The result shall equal 13.2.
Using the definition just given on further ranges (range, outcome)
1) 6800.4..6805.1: 13.7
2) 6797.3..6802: 13.8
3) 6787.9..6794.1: 12.4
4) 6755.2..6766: 13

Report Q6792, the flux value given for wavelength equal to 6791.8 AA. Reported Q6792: 13.6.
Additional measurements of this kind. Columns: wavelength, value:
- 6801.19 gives 14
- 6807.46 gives 13.5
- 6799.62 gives 13.8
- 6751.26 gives 13.2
